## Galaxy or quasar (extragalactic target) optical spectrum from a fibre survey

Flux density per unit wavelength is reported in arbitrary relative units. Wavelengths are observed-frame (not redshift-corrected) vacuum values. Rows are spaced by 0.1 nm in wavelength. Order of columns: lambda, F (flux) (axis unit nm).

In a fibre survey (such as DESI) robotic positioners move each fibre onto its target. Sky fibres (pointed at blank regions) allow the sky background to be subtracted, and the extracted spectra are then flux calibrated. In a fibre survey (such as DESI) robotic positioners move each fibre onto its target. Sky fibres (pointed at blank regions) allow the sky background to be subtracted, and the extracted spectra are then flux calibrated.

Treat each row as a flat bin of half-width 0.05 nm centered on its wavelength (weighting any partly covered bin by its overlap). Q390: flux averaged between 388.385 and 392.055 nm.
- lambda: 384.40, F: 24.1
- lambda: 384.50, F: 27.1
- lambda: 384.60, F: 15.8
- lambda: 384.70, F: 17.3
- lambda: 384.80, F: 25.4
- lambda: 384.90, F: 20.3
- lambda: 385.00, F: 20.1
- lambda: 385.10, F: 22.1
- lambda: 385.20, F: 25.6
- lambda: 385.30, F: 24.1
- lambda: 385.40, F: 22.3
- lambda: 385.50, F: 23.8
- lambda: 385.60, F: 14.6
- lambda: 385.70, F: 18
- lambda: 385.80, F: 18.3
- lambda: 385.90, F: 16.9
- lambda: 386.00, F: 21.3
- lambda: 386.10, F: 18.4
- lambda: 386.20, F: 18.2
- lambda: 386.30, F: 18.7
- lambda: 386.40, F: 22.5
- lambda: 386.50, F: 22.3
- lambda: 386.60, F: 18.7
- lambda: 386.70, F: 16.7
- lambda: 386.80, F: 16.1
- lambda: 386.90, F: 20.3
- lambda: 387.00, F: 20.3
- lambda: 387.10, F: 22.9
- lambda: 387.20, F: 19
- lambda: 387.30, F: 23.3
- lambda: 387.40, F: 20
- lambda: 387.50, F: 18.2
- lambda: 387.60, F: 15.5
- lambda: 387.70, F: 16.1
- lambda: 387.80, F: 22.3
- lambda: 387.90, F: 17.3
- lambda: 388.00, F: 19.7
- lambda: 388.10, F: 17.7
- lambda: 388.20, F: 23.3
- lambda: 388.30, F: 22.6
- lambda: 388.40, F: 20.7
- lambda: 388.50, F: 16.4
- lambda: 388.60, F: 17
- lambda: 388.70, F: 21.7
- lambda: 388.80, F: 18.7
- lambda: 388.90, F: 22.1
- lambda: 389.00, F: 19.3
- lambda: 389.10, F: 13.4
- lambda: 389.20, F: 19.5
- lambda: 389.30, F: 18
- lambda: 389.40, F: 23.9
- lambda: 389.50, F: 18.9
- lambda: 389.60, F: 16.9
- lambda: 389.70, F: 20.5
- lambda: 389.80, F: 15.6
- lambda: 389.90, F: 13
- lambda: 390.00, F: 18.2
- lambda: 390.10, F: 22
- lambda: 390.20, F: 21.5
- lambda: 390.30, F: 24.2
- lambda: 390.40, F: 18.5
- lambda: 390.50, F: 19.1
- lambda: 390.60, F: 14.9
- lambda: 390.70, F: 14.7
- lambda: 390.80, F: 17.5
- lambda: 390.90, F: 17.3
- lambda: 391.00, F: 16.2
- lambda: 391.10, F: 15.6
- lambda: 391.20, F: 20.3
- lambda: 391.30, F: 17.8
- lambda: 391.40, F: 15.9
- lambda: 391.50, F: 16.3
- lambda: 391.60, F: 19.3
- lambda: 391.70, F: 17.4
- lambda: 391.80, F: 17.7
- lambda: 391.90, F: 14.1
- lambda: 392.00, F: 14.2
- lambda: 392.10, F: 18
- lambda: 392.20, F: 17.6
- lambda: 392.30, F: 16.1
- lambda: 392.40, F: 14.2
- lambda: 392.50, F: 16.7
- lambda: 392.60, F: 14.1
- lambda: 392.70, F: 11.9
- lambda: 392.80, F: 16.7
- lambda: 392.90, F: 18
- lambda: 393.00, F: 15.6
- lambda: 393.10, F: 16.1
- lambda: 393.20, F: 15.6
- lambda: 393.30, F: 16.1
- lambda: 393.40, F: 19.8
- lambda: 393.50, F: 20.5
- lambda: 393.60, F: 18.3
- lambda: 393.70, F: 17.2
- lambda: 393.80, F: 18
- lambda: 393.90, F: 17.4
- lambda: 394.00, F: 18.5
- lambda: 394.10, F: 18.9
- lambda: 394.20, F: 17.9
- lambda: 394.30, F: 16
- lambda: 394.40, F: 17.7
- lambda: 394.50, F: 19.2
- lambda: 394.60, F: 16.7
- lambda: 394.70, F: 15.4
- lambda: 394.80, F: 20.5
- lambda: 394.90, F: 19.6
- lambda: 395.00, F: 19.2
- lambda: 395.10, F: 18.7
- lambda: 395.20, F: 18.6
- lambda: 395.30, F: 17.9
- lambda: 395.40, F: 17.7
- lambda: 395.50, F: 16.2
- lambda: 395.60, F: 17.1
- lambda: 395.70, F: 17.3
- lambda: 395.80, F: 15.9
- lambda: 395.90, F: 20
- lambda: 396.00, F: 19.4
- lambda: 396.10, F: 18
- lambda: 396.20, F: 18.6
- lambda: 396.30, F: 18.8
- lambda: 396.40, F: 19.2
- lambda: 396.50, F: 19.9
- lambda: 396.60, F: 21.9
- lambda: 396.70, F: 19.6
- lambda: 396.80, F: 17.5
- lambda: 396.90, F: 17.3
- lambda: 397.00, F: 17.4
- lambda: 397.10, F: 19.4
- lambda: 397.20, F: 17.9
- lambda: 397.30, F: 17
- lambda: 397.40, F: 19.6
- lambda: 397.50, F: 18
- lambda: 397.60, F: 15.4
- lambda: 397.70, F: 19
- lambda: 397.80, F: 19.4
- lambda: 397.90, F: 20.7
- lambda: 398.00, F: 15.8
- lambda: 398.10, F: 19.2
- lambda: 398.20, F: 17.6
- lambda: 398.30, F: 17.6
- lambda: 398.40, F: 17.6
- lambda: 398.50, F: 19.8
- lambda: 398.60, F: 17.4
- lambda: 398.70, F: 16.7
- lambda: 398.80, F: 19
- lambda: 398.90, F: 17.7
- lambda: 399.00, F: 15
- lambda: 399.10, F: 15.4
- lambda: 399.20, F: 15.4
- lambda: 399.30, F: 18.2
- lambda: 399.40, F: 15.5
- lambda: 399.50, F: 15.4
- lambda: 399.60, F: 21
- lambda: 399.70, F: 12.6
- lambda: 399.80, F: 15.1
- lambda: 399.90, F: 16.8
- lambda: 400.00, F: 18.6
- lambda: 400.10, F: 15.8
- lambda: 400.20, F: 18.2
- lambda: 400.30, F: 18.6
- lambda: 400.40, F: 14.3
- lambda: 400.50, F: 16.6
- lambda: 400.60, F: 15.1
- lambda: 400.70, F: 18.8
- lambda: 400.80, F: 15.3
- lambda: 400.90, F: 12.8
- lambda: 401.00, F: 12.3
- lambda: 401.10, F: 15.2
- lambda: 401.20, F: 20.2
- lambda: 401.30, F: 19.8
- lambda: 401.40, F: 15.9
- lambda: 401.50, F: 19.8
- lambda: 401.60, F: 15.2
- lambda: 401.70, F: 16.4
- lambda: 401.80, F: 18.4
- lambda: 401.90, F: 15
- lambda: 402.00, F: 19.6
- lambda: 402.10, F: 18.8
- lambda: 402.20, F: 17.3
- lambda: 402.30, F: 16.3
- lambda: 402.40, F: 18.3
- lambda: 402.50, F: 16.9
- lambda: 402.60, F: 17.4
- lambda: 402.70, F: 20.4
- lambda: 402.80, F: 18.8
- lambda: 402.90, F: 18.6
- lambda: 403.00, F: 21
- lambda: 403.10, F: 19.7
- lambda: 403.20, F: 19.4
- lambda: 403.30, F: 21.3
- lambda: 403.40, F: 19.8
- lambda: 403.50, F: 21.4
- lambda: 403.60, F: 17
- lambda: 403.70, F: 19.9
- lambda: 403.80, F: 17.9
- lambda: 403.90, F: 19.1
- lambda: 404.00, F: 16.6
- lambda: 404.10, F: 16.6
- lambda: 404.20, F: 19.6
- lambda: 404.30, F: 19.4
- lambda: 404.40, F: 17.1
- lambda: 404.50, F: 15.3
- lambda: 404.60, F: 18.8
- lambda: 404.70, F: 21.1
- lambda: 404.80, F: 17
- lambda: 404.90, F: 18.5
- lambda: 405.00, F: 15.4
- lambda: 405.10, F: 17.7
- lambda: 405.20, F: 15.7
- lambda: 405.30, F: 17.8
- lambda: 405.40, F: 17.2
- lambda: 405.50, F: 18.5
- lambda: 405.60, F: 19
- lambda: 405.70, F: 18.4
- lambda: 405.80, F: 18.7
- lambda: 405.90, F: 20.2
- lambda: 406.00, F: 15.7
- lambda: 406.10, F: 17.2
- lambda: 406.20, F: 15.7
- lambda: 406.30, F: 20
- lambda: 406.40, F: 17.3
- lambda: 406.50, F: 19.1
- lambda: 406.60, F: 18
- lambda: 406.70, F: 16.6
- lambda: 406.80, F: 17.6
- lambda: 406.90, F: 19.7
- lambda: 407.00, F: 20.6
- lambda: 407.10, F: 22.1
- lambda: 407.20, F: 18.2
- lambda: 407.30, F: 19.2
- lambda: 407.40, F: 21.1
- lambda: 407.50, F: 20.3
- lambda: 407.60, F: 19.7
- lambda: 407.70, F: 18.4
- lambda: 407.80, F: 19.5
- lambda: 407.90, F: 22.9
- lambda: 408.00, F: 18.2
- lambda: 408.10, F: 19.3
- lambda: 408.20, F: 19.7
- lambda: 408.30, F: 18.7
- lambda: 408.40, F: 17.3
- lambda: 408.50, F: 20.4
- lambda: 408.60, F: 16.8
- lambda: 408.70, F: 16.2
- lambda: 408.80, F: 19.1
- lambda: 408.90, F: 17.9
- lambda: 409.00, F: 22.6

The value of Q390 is 18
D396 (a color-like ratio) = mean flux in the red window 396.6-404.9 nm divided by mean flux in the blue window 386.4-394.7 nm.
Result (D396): 1.0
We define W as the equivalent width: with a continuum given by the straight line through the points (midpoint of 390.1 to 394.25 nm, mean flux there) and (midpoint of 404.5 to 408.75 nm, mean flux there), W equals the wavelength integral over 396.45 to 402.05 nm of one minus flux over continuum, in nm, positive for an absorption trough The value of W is 0.17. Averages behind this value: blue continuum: 17.3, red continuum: 18.5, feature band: 17.3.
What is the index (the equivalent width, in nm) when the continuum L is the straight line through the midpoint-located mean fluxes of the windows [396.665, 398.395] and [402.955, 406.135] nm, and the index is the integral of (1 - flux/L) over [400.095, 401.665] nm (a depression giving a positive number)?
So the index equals 0.149 nm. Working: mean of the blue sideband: 18.1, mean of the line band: 16.5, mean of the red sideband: 18.4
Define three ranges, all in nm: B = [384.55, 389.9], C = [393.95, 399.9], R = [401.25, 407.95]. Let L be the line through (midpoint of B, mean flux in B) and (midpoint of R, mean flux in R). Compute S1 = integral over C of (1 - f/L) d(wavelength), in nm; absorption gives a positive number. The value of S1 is 0.335 nm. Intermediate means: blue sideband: 19.5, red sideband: 18.5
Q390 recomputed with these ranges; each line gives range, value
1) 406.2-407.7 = 19.1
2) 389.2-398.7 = 17.8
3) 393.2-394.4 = 17.9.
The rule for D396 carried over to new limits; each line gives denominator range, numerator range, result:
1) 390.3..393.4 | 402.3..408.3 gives 1.12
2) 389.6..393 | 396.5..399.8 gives 1.04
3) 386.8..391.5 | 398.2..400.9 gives 0.89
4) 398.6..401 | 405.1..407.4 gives 1.12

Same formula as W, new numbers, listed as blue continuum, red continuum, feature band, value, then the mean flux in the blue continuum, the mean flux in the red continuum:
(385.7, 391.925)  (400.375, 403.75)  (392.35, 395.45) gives 0.165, 18.7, 17.8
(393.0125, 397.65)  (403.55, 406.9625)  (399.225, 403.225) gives 0.174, 18.1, 17.9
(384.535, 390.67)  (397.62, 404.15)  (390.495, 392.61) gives 0.262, 19.5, 17.6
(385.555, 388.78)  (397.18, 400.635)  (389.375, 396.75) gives 0.193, 19.2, 17.2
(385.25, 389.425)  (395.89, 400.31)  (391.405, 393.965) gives 0.274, 19.5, 17.8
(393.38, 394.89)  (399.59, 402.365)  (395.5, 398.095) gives -0.116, 18.1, 16.7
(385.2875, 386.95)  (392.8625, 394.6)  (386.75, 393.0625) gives 0.145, 19.4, 17.7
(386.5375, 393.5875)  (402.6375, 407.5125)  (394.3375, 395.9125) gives 0.029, 18.1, 18.6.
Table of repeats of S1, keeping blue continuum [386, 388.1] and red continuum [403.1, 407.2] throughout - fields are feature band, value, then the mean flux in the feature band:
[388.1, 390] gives 0.03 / 18.9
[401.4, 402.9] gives 0.06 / 17.7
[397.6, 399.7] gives 0.14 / 17.5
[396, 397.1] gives 0.00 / 18.9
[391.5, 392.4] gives 0.12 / 16.6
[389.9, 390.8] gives 0.02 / 18.7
